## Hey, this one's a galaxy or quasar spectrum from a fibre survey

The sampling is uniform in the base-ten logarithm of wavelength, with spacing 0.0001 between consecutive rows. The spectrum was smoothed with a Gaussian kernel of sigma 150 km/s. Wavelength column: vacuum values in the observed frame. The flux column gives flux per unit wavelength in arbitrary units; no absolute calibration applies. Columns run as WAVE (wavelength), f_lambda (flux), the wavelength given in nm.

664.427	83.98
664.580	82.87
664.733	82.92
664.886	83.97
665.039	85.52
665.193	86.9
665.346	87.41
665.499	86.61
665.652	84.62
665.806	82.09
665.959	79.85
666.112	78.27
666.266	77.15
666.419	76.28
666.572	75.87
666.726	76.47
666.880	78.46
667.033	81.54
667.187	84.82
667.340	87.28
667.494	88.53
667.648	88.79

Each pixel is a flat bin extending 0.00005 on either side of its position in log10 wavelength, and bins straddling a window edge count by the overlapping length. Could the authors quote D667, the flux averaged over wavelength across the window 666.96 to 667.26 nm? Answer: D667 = 83.1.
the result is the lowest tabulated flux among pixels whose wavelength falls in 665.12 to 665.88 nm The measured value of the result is 82.09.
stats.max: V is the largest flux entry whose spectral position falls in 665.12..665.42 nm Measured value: 87.41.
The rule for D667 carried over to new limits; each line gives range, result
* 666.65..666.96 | 77.5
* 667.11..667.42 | 86.1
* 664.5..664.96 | 83.3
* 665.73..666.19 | 80.1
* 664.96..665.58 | 86.6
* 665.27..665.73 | 86.2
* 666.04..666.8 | 76.8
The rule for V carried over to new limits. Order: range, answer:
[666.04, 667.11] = 81.54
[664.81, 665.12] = 85.52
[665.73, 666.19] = 82.09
